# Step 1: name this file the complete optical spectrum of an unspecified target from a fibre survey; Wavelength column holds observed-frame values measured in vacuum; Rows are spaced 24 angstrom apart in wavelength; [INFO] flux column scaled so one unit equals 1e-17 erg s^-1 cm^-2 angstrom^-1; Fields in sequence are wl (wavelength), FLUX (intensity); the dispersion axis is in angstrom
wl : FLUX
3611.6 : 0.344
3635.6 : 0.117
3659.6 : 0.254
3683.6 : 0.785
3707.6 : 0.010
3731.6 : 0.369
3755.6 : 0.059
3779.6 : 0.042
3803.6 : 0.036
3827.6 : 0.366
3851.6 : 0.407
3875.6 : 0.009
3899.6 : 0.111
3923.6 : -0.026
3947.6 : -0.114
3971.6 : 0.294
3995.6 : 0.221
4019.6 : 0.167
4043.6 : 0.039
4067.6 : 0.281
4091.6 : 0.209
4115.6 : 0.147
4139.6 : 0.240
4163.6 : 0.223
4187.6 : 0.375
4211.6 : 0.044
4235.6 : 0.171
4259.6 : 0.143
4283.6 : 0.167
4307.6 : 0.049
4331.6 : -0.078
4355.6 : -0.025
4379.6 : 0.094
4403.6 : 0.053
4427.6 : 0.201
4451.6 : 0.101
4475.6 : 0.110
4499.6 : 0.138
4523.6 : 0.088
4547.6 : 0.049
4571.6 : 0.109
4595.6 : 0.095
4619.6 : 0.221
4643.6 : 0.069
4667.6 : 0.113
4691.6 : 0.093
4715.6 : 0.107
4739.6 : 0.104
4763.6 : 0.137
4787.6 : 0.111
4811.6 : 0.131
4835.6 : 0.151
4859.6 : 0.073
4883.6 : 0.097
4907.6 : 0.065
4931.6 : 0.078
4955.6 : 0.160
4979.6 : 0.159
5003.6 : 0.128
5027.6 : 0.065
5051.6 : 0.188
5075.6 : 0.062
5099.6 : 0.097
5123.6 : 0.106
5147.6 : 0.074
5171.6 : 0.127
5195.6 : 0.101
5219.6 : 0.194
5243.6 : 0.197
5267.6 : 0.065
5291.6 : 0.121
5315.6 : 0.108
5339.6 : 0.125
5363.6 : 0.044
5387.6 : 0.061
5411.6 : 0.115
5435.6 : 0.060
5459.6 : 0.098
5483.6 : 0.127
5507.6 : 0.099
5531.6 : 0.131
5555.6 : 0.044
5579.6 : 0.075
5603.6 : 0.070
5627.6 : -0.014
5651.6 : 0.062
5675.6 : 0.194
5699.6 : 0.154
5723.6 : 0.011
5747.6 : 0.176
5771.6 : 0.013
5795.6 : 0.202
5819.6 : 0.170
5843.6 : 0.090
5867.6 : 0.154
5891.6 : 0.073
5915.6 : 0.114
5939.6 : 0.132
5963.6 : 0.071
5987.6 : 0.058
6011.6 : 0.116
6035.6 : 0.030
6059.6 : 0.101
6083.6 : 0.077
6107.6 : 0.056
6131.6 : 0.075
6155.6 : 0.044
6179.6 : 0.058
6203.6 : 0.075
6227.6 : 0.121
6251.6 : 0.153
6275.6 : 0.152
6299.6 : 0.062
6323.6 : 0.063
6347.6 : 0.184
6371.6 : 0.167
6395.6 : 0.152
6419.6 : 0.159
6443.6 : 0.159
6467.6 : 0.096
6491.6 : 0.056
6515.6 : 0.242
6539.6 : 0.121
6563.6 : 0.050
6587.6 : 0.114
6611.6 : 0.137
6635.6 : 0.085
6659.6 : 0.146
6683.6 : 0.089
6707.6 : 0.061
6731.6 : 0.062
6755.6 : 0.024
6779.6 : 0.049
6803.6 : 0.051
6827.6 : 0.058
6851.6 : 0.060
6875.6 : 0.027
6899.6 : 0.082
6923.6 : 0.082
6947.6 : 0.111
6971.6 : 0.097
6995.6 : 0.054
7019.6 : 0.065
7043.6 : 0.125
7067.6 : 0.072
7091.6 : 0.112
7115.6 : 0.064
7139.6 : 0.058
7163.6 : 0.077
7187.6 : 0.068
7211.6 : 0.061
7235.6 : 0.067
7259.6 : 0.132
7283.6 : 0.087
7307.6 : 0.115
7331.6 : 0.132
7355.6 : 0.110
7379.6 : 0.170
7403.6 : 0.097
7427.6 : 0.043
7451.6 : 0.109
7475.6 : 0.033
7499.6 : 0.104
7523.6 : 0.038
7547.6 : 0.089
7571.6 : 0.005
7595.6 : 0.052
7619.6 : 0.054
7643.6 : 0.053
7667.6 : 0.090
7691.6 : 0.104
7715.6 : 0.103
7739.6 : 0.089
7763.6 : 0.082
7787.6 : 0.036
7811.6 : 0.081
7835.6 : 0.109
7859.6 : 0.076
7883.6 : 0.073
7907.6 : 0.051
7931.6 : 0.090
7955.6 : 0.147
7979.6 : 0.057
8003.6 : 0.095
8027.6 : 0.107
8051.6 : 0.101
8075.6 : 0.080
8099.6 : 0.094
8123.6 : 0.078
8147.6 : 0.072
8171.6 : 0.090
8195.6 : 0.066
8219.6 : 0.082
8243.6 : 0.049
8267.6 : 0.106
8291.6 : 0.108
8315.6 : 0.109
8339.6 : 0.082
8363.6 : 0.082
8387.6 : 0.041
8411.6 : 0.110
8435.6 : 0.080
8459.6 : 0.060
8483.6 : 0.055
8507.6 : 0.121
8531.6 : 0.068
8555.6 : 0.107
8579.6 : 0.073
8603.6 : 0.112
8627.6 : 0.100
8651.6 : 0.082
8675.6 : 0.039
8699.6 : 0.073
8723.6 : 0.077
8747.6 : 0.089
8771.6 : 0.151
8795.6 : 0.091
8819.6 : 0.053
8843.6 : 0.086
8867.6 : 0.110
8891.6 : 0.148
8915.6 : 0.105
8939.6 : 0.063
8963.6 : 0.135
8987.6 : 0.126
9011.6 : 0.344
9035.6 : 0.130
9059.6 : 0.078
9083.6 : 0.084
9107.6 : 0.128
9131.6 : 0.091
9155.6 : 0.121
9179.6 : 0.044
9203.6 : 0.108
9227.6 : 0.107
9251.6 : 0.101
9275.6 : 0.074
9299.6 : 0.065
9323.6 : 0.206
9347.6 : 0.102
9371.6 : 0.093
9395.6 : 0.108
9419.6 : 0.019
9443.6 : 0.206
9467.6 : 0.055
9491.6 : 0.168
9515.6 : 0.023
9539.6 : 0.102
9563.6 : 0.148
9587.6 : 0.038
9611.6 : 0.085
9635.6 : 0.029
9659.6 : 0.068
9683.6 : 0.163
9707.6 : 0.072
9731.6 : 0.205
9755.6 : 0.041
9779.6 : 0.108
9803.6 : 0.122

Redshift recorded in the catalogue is 1.418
